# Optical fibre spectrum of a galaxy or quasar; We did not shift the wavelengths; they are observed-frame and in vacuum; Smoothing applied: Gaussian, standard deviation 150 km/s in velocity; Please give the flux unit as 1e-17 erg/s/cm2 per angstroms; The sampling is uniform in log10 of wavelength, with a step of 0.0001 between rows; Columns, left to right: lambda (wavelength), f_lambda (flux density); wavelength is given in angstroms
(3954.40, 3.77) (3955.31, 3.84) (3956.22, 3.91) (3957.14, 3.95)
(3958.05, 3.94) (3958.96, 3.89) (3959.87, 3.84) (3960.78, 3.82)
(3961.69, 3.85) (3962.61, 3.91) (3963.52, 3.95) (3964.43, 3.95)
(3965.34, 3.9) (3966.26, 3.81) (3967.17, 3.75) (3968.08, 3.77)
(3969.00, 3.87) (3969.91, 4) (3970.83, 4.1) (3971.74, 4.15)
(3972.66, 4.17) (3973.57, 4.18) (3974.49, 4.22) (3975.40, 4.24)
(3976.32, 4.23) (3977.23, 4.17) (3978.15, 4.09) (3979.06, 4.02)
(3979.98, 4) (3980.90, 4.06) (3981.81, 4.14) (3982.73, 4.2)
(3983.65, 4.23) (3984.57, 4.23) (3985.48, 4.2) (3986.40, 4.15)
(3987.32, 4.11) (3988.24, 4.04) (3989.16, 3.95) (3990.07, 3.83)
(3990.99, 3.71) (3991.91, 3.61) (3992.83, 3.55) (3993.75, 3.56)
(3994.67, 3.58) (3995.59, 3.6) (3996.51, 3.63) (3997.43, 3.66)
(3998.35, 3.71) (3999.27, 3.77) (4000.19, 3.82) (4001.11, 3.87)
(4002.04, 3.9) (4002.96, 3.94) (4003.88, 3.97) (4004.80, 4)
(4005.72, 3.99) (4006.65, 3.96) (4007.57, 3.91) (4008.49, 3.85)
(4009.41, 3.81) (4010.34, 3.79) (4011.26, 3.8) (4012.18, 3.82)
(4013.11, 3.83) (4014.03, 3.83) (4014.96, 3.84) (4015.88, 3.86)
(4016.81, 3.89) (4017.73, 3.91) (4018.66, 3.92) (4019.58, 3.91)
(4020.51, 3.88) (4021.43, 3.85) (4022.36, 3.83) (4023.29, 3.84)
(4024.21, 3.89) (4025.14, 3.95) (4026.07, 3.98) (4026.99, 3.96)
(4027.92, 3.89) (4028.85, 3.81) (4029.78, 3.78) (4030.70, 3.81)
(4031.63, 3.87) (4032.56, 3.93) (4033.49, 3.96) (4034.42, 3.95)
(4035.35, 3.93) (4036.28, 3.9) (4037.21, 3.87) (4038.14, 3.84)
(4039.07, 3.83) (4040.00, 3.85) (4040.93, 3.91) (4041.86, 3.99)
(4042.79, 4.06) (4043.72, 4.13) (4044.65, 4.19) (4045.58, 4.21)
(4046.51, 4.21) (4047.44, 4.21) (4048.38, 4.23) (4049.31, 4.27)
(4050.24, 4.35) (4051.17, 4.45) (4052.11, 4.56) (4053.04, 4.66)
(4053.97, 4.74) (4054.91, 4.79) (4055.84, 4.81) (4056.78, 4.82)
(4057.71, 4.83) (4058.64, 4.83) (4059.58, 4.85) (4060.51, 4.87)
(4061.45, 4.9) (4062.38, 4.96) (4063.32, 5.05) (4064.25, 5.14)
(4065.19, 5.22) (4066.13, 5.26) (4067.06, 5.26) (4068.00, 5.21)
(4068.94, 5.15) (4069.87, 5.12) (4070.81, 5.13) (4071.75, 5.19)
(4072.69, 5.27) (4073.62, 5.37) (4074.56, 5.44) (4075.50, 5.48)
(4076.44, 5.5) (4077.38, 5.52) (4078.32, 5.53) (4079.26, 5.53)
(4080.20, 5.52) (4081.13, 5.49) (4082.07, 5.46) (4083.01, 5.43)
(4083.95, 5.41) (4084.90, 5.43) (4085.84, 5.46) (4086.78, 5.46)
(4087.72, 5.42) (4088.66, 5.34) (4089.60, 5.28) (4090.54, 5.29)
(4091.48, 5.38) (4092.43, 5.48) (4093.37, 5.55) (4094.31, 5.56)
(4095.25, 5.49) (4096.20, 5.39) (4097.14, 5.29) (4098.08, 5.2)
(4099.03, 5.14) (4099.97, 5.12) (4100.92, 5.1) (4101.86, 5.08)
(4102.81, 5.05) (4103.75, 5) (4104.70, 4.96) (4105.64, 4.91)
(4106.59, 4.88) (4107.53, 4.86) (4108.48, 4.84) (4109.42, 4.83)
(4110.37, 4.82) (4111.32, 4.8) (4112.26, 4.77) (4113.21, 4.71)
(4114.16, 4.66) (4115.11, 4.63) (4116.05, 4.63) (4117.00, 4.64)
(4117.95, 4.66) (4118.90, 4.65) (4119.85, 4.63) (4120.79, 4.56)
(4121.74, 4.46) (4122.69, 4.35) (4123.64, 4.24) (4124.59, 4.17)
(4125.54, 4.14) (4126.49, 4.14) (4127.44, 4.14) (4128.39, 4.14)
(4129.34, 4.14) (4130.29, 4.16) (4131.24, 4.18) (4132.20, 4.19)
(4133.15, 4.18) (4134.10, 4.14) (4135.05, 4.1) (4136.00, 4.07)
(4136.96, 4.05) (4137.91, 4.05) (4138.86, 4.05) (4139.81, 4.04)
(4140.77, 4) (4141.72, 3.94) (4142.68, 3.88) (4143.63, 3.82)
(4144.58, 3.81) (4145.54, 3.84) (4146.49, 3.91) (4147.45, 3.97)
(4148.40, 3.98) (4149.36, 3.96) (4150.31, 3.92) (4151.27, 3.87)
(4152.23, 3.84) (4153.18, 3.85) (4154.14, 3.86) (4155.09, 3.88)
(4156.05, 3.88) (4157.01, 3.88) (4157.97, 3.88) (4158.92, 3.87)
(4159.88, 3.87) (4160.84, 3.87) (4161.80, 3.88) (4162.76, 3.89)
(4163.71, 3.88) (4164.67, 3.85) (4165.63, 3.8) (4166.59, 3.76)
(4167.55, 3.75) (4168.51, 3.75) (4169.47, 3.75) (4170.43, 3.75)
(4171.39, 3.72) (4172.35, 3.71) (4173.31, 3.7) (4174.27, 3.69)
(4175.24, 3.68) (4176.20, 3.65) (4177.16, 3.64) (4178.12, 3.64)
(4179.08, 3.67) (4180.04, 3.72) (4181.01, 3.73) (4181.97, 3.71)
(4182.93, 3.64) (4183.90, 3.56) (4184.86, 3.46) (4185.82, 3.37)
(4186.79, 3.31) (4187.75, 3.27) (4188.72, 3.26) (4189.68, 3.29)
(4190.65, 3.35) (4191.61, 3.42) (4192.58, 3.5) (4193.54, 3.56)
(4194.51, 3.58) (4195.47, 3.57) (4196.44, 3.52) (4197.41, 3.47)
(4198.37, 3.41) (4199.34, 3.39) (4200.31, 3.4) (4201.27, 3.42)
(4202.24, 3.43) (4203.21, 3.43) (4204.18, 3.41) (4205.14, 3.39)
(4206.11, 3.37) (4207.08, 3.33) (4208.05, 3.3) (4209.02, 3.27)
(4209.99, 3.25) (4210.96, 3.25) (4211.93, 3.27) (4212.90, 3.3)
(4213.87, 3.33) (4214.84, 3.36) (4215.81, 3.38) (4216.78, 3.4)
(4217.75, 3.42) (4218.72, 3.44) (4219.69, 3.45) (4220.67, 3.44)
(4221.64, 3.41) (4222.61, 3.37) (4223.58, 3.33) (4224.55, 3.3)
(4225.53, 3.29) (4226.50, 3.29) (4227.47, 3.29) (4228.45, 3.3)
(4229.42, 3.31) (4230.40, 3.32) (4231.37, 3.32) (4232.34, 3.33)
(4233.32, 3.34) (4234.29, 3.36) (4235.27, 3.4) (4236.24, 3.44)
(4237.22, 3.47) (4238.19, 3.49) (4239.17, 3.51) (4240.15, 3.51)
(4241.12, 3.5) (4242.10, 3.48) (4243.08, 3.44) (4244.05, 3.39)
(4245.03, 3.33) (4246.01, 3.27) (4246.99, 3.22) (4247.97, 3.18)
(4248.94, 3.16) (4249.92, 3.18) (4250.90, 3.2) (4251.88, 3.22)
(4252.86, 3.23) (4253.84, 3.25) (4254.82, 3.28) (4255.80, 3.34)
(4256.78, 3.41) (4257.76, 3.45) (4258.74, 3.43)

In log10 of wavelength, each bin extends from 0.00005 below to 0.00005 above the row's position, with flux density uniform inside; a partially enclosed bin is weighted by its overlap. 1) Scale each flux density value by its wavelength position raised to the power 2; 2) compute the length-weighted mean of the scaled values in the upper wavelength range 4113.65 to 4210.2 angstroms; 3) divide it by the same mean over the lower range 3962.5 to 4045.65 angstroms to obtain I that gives 1.1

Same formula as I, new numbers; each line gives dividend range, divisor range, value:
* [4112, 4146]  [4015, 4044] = 1.14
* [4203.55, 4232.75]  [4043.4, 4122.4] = 0.71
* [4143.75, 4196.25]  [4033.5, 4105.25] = 0.79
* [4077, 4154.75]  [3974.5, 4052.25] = 1.24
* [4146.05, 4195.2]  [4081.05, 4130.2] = 0.78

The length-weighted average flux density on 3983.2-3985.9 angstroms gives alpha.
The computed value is 4.23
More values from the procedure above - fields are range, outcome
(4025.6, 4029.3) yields 3.91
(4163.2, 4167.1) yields 3.83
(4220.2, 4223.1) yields 3.41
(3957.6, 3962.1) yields 3.87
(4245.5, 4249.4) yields 3.21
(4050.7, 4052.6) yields 4.5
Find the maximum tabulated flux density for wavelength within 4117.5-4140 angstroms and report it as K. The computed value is 4.66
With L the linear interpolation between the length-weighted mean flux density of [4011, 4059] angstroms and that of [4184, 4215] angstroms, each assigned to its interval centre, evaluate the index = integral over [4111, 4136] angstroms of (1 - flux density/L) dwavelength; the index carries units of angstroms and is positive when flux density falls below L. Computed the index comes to -4.6 angstroms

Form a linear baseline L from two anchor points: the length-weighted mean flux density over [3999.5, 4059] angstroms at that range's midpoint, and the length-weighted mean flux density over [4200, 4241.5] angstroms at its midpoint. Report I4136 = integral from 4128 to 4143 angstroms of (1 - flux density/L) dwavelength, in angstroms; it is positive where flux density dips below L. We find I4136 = -1.7 angstroms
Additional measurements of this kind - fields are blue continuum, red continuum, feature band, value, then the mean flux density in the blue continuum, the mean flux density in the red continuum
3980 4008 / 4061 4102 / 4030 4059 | 3.10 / 3.9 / 5.32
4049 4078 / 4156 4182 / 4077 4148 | -4.51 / 5.01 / 3.77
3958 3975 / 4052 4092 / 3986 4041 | 7.94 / 3.95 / 5.2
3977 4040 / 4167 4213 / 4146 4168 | -1.86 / 3.89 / 3.5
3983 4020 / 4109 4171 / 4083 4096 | -4.52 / 3.87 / 4.12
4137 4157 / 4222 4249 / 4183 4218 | 1.85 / 3.92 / 3.36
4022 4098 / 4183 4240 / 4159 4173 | -0.03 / 4.75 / 3.38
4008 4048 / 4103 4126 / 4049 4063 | -1.89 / 3.92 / 4.66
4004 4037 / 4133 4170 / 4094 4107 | -4.17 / 3.88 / 3.91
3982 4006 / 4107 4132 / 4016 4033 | 0.62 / 3.88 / 4.5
